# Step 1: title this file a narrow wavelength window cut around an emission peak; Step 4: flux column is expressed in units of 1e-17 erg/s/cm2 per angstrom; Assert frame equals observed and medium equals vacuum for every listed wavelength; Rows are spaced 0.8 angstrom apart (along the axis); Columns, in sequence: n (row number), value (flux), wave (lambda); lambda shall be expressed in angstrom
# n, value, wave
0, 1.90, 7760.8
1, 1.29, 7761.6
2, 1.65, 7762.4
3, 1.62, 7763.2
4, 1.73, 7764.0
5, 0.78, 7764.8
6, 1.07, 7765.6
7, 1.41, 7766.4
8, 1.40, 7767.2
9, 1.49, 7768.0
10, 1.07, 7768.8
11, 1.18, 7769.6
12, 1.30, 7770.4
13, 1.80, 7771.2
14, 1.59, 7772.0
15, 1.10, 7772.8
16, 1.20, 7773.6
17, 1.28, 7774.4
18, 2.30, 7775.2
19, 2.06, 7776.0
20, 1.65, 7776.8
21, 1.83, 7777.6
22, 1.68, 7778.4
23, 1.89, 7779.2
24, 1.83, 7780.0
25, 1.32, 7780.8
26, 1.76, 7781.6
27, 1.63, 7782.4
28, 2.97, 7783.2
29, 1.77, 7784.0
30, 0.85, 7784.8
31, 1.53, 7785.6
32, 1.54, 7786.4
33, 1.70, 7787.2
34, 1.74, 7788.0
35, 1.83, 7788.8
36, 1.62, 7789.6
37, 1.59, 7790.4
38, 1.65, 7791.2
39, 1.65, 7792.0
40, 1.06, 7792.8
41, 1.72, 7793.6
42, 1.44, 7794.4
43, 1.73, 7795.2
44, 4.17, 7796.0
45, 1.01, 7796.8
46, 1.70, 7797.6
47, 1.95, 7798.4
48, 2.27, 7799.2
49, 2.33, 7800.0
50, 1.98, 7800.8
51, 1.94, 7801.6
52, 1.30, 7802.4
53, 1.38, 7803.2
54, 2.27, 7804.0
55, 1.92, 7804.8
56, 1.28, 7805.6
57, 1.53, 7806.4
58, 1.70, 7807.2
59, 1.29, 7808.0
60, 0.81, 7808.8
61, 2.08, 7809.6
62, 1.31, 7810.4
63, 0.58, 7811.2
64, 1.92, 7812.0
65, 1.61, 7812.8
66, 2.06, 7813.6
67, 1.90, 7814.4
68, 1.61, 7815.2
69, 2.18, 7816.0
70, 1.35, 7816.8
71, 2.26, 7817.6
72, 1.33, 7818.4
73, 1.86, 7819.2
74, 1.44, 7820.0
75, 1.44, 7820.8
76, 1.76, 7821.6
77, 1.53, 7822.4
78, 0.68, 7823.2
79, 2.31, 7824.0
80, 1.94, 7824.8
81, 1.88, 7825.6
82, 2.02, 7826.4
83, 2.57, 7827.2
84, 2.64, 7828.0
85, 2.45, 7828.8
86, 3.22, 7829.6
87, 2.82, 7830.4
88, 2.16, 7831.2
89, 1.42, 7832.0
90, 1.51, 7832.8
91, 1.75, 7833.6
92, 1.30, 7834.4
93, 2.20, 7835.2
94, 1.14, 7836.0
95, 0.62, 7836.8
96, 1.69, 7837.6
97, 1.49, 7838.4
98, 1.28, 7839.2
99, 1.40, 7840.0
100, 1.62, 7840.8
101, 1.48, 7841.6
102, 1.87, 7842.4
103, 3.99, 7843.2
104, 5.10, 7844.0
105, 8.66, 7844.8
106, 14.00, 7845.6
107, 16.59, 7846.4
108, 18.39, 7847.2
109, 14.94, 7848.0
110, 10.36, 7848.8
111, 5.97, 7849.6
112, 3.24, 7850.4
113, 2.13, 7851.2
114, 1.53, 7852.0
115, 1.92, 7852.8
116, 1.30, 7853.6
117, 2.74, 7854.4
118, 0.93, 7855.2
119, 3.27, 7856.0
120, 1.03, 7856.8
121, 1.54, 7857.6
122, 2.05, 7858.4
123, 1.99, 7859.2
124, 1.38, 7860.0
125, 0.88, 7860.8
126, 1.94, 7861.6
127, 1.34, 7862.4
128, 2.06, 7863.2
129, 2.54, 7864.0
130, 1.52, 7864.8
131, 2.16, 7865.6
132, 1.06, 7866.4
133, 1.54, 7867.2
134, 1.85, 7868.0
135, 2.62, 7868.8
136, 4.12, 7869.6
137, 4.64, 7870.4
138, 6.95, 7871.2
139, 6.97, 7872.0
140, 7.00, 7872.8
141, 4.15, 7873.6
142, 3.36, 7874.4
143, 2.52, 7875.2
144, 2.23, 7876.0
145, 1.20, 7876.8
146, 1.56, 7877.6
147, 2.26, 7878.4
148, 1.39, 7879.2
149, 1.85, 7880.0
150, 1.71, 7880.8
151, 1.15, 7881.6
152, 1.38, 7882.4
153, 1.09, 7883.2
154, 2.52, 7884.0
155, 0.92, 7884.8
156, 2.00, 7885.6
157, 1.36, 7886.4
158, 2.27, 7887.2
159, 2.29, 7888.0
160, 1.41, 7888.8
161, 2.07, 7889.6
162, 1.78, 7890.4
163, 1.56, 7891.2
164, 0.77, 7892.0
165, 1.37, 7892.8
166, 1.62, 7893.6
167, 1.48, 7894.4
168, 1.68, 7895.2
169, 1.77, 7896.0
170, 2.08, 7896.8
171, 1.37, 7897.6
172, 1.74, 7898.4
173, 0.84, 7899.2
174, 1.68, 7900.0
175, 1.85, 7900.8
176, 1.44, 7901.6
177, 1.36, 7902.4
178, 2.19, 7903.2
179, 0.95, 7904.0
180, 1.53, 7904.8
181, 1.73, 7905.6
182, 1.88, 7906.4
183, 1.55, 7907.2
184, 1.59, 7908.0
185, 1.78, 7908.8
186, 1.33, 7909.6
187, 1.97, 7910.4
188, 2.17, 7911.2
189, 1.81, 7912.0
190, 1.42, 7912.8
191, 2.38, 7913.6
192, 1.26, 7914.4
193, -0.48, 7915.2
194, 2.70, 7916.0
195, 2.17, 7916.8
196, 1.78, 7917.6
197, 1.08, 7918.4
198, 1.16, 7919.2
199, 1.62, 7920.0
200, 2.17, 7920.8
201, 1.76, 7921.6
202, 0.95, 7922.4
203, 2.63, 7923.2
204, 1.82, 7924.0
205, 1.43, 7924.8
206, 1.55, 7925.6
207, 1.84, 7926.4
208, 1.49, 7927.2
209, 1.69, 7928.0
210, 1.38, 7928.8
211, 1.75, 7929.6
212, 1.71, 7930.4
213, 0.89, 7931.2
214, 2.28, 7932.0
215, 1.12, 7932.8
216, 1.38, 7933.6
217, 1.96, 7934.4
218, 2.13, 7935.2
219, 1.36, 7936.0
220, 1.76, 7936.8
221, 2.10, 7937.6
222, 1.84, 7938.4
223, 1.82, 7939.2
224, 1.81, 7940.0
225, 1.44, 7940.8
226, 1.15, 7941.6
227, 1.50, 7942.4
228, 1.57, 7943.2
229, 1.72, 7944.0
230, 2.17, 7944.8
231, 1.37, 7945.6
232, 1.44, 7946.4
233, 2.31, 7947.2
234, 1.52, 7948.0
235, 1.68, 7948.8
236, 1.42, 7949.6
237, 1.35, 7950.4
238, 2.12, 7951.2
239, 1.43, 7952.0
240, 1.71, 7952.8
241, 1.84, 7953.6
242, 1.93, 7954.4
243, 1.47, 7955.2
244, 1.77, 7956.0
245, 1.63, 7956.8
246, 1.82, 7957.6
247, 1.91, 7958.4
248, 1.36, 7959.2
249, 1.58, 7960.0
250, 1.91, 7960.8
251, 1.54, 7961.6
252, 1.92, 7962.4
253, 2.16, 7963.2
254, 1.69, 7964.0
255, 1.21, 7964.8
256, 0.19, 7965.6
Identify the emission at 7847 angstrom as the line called H-alpha 6563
